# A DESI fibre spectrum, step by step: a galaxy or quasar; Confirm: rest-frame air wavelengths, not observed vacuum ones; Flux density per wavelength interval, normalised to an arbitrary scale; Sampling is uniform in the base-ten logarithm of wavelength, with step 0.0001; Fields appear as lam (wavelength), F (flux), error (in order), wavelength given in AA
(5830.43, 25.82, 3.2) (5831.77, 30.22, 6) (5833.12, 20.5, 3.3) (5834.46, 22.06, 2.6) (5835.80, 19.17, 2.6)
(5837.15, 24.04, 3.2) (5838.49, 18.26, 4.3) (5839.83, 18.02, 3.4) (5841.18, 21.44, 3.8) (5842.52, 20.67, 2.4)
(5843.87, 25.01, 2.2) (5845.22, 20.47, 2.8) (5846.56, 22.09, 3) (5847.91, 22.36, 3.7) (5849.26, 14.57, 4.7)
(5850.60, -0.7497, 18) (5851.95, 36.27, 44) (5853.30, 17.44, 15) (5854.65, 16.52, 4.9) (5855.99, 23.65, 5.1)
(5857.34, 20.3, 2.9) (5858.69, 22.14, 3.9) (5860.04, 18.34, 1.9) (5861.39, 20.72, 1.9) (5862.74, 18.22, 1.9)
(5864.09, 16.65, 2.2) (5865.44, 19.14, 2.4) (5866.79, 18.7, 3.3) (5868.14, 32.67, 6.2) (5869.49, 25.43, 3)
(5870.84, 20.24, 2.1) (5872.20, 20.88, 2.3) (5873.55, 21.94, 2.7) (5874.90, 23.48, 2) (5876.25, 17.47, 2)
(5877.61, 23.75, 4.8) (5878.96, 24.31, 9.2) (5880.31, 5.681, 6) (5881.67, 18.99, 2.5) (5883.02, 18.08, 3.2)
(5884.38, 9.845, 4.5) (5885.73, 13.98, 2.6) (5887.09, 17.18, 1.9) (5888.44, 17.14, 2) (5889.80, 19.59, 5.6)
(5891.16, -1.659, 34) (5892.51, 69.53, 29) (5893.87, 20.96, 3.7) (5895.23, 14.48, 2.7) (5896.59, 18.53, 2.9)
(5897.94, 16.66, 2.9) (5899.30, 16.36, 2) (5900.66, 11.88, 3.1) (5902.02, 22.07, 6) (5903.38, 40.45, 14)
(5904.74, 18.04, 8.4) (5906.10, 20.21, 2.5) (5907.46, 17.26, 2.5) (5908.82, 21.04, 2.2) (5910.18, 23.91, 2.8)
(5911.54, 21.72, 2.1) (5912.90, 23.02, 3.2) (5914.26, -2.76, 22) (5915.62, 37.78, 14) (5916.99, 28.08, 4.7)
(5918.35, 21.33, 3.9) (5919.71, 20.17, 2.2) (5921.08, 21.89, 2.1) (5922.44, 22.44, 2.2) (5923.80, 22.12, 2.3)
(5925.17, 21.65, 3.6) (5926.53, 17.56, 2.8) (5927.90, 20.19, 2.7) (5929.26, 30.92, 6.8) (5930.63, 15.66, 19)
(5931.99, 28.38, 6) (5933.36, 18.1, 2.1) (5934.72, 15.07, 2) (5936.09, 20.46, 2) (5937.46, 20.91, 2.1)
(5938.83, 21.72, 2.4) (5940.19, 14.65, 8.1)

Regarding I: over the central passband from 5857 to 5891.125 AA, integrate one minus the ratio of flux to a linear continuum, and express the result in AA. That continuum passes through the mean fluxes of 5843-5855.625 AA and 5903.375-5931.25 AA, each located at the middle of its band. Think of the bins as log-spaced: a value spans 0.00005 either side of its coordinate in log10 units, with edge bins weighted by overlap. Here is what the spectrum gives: 2.0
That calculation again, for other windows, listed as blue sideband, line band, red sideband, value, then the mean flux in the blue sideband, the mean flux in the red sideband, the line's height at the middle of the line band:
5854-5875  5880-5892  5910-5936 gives 4.0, 21.1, 21.4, 21.2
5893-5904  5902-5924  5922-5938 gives -1.4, 20.9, 21.1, 21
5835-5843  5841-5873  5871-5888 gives -2.1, 20.3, 18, 19.3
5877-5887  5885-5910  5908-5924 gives -2.7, 16.4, 21.7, 18.8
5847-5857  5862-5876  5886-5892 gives -4.0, 18.7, 14.7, 16.9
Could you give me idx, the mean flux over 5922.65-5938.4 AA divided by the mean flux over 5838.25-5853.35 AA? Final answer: 1.1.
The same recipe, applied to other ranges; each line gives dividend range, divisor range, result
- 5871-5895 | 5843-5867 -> 1.02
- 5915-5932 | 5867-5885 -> 1.16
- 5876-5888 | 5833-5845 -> 0.79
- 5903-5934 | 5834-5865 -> 1.11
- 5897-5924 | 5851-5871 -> 0.98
